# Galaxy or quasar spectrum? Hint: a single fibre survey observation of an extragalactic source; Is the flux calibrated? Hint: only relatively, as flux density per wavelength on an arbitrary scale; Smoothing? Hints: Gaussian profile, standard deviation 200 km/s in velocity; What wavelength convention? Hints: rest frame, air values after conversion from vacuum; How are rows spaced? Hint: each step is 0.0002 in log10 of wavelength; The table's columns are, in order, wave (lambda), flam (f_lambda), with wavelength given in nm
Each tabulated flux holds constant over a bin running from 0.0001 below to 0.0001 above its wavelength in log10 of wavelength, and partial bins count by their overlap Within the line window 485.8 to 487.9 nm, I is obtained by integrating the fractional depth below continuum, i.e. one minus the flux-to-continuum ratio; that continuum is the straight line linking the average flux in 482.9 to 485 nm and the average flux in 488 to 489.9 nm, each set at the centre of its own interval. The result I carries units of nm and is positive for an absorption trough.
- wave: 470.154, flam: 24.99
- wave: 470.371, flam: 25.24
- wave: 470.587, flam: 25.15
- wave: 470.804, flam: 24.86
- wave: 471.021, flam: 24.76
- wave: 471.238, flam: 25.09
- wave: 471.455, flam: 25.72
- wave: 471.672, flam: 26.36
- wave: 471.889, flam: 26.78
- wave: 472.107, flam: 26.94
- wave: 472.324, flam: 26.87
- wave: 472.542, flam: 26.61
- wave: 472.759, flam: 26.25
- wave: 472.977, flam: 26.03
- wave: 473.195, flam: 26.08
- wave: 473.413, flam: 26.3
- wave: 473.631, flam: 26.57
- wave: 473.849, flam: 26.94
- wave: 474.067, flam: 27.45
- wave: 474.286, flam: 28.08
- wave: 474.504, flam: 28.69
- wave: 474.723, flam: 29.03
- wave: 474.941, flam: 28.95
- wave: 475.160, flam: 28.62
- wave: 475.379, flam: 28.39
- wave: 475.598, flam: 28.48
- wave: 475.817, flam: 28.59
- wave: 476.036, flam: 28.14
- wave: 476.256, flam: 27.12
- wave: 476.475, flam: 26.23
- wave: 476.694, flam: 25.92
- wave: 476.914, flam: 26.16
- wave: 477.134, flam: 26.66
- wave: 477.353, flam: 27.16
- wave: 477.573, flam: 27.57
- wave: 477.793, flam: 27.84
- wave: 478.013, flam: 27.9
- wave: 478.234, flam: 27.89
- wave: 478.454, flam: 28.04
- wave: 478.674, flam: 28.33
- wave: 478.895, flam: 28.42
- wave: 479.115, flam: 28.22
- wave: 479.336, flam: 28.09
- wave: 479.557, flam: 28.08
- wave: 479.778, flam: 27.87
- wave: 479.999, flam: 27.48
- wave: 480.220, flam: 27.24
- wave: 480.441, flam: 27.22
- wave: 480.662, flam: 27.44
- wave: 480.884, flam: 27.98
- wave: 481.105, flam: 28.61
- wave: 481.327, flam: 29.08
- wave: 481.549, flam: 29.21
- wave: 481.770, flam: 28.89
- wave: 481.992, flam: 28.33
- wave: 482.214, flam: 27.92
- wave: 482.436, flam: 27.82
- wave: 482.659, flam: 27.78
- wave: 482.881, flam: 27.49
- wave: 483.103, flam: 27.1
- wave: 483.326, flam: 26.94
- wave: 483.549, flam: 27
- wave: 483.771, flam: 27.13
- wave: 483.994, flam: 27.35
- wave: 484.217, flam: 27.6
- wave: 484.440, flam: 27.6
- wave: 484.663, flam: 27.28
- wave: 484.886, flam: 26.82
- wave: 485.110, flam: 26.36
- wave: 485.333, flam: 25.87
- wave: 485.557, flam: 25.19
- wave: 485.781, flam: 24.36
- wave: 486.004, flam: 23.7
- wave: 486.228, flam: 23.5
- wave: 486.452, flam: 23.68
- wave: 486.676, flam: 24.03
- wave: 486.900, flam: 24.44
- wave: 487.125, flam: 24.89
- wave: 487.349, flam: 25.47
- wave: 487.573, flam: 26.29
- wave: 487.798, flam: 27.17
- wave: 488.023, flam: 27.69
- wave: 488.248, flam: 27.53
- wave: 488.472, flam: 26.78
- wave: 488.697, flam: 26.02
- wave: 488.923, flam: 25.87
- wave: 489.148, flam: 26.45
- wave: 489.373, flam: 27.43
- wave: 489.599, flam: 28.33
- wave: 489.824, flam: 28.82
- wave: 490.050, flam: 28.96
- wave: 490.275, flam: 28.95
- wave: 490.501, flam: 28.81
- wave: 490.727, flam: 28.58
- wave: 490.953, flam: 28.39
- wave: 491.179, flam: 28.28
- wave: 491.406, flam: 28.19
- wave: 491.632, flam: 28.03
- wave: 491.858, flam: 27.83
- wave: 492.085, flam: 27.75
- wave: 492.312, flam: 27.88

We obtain 0.19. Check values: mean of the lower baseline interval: 27.2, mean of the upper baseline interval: 27.2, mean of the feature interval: 24.8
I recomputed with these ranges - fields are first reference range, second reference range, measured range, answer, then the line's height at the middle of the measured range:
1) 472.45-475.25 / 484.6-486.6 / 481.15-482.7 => -0.16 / 25.8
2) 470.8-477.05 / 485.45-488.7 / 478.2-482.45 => -0.31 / 26.2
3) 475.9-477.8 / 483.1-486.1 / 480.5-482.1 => -0.11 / 26.7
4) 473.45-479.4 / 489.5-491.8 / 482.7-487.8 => 0.41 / 28.2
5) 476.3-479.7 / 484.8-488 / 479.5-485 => -0.29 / 26.3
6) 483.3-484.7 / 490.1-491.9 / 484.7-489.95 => 0.35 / 27.8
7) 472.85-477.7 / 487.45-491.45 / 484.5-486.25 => 0.13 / 27.6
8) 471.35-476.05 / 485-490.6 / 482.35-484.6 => -0.07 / 26.6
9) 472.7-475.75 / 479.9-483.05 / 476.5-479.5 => 0.03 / 27.8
